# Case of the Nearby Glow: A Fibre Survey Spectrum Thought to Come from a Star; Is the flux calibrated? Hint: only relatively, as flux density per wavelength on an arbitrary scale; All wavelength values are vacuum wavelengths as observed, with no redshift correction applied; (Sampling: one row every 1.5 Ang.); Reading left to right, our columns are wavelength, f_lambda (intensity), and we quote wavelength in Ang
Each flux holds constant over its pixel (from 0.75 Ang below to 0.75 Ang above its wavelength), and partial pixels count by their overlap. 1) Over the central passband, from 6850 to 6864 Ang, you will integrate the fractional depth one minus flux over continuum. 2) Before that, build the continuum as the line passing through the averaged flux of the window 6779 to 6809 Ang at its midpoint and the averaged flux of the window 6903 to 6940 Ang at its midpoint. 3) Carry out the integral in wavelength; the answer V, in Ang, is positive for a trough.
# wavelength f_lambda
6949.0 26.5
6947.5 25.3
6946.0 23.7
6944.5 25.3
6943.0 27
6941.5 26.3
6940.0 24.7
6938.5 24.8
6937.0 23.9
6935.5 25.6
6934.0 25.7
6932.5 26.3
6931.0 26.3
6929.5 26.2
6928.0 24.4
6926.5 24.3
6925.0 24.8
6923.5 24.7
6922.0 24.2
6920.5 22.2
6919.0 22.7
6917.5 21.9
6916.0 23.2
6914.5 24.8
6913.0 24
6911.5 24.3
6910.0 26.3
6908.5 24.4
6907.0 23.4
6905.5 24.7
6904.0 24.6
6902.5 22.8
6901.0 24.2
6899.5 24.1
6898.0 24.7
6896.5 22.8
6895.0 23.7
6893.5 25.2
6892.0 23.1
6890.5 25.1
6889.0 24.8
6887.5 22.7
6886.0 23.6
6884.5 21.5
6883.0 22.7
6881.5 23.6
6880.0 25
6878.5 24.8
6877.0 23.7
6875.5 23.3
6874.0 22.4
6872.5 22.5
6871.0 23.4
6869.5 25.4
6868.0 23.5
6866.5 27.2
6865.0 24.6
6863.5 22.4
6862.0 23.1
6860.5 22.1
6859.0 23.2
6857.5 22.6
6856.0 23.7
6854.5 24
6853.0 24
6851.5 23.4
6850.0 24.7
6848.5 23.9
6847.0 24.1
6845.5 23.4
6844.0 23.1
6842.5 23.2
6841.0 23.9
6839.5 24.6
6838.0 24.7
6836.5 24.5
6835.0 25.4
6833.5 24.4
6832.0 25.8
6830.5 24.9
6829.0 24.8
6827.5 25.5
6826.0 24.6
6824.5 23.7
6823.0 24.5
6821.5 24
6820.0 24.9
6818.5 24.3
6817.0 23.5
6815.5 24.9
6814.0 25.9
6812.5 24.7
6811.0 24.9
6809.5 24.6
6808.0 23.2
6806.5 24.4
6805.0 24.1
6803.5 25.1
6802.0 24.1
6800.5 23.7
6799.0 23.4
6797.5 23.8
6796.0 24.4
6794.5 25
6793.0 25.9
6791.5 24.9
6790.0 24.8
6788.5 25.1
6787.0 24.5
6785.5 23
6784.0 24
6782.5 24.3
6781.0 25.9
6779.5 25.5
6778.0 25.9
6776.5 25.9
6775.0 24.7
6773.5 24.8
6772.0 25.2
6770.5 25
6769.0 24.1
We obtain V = 0.7 Ang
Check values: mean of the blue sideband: 24.4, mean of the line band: 23.3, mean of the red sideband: 24.5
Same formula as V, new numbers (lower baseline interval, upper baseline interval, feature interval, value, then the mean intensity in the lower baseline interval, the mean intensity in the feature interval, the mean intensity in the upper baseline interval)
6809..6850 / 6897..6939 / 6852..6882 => 0.9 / 24.5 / 23.7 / 24.4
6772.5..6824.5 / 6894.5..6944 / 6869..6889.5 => 0.9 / 24.6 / 23.5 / 24.5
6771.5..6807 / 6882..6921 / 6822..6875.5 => 0.4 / 24.7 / 24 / 23.8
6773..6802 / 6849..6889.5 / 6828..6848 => -0.3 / 24.7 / 24.4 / 23.6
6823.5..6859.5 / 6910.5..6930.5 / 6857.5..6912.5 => 0.6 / 24.2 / 23.8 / 24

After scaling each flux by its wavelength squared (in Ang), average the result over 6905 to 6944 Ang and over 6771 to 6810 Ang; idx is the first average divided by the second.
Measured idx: 1.04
